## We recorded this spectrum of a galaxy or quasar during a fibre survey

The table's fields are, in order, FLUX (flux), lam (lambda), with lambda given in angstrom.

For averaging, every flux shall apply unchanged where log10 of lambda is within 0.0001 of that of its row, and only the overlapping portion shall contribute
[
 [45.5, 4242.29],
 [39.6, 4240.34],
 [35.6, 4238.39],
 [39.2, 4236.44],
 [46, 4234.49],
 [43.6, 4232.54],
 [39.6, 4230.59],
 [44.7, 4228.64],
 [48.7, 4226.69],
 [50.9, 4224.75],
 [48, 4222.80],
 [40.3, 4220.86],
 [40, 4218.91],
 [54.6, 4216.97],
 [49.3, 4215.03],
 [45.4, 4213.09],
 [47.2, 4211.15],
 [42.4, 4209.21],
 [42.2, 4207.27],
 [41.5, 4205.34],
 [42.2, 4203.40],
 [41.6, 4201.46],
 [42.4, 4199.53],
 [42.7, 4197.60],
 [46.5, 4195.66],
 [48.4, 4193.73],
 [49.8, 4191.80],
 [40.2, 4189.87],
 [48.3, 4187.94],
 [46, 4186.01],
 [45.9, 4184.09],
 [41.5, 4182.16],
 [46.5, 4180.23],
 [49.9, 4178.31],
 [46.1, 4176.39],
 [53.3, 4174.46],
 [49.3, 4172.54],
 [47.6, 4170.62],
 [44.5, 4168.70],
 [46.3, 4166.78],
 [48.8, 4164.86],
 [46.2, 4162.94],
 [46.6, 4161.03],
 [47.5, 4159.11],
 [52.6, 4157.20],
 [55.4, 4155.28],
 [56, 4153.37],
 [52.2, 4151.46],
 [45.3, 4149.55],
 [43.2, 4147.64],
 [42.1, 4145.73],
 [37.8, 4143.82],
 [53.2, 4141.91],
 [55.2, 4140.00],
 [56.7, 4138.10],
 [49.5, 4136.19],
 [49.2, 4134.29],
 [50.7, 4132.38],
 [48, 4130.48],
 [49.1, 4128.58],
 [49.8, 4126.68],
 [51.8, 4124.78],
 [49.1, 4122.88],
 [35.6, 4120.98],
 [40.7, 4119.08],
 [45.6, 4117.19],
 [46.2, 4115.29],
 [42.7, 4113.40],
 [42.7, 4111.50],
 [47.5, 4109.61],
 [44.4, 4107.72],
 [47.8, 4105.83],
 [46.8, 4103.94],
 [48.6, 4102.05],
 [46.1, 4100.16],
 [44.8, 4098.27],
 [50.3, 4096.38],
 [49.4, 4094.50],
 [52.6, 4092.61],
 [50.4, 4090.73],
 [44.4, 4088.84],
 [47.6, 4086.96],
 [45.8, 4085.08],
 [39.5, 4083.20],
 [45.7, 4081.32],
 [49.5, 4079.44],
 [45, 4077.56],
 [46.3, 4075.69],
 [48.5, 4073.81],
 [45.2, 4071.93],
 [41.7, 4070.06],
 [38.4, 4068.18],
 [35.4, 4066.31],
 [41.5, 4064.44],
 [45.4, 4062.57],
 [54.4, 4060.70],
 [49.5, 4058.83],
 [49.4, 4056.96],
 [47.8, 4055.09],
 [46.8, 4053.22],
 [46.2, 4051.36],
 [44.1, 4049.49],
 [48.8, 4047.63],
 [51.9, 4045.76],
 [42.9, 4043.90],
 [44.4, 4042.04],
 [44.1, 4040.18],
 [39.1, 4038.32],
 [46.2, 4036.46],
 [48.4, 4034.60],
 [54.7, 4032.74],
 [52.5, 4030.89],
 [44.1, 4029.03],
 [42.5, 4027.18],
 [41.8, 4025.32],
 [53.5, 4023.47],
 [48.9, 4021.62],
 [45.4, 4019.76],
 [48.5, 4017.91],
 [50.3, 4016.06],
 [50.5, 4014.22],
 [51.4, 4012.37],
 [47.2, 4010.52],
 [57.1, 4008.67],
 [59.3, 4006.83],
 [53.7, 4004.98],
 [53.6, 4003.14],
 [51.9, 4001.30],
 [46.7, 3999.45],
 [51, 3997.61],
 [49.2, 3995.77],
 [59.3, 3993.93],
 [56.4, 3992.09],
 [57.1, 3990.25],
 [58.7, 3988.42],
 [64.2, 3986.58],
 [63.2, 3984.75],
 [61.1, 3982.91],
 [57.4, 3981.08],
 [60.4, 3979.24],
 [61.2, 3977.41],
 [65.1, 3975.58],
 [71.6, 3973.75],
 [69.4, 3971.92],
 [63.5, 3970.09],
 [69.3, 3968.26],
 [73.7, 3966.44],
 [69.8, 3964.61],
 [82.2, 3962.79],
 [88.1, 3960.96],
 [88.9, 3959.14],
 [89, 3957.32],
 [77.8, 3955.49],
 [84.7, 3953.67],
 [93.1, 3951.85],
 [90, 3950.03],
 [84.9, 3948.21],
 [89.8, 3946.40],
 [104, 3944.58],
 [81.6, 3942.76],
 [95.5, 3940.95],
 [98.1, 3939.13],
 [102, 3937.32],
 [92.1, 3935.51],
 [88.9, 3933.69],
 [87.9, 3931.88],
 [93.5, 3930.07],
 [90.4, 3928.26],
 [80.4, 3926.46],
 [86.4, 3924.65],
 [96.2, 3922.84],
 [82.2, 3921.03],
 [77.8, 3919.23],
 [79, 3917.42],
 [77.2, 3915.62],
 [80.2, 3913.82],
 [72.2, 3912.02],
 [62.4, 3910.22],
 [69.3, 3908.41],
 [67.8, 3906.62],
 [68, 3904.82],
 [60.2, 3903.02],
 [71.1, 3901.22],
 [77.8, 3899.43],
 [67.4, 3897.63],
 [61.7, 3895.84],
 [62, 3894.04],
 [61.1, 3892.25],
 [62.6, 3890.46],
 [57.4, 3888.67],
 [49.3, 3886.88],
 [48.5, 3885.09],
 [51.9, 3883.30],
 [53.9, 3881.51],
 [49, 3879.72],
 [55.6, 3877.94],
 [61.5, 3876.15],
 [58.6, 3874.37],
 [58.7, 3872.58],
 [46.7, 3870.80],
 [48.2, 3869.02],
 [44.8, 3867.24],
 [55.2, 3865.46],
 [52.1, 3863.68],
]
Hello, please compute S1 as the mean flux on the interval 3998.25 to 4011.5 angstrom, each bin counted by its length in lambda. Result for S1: 52.7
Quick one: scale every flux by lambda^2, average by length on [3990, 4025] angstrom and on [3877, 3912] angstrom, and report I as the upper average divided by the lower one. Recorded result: 0.90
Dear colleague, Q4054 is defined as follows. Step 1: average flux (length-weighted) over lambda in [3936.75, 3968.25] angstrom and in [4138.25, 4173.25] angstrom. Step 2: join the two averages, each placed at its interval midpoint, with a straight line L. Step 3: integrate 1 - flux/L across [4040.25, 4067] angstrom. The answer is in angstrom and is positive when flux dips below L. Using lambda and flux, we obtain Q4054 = 8.50 angstrom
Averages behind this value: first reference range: 87.2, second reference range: 48.5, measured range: 46.4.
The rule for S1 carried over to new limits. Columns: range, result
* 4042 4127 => 46.1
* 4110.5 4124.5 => 43.7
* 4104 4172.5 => 47.7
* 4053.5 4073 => 44.9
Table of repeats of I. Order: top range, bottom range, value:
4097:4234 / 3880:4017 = 0.74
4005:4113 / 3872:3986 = 0.68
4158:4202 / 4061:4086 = 1.11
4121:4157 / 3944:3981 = 0.69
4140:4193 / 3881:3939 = 0.73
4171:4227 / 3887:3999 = 0.70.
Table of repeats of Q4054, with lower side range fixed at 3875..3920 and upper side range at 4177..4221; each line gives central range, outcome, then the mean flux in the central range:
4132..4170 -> -0.62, 48.9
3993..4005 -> 1.17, 52.1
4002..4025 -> 2.22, 51.4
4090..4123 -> 3.17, 46.1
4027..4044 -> 2.84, 46.2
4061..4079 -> 3.25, 43.6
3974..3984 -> -0.47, 61.7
